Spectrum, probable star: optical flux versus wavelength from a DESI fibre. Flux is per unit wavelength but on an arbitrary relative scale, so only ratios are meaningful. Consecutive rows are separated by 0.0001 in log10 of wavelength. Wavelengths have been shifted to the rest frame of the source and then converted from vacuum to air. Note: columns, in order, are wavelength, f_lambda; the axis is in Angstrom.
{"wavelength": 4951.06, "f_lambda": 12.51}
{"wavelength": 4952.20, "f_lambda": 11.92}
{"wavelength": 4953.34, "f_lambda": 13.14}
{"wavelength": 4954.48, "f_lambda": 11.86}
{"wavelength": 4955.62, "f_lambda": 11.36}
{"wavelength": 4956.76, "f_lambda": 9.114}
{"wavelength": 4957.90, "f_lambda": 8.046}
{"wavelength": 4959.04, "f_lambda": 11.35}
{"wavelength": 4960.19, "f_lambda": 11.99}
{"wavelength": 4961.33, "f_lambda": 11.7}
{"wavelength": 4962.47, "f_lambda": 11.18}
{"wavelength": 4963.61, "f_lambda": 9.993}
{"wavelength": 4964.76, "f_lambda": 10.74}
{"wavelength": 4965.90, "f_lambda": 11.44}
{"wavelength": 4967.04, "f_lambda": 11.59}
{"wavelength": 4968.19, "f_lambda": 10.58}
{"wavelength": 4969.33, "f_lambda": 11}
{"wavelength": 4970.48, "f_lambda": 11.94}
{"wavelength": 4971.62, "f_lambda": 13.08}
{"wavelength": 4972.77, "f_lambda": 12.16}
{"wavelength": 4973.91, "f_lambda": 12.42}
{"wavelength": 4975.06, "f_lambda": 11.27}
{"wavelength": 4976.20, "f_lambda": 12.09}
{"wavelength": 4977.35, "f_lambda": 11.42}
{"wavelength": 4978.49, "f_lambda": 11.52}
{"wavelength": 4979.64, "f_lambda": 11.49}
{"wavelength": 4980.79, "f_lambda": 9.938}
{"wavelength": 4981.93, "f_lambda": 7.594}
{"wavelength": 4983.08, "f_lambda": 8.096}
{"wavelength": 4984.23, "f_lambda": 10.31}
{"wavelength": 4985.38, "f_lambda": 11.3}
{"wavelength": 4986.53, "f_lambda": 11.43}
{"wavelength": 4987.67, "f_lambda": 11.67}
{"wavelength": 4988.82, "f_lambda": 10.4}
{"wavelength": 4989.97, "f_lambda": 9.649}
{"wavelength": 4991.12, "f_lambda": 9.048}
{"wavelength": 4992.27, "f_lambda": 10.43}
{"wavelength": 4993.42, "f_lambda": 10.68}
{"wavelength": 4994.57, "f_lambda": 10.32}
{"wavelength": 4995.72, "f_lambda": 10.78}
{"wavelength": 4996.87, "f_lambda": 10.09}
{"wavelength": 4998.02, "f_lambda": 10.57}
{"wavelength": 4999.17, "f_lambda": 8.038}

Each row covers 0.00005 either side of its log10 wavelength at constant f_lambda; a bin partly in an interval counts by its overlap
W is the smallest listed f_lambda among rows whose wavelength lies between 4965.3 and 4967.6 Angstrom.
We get 11.44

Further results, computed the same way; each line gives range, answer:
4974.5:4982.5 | 7.594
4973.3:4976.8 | 11.27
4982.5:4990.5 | 8.096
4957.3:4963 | 8.046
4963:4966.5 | 9.993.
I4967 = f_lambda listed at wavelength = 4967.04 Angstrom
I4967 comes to 11.59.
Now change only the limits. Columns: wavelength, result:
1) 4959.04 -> 11.35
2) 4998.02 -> 10.57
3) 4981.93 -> 7.594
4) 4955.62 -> 11.36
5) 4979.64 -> 11.49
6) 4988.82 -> 10.4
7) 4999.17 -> 8.038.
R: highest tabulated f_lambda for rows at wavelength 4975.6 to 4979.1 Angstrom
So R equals 12.09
